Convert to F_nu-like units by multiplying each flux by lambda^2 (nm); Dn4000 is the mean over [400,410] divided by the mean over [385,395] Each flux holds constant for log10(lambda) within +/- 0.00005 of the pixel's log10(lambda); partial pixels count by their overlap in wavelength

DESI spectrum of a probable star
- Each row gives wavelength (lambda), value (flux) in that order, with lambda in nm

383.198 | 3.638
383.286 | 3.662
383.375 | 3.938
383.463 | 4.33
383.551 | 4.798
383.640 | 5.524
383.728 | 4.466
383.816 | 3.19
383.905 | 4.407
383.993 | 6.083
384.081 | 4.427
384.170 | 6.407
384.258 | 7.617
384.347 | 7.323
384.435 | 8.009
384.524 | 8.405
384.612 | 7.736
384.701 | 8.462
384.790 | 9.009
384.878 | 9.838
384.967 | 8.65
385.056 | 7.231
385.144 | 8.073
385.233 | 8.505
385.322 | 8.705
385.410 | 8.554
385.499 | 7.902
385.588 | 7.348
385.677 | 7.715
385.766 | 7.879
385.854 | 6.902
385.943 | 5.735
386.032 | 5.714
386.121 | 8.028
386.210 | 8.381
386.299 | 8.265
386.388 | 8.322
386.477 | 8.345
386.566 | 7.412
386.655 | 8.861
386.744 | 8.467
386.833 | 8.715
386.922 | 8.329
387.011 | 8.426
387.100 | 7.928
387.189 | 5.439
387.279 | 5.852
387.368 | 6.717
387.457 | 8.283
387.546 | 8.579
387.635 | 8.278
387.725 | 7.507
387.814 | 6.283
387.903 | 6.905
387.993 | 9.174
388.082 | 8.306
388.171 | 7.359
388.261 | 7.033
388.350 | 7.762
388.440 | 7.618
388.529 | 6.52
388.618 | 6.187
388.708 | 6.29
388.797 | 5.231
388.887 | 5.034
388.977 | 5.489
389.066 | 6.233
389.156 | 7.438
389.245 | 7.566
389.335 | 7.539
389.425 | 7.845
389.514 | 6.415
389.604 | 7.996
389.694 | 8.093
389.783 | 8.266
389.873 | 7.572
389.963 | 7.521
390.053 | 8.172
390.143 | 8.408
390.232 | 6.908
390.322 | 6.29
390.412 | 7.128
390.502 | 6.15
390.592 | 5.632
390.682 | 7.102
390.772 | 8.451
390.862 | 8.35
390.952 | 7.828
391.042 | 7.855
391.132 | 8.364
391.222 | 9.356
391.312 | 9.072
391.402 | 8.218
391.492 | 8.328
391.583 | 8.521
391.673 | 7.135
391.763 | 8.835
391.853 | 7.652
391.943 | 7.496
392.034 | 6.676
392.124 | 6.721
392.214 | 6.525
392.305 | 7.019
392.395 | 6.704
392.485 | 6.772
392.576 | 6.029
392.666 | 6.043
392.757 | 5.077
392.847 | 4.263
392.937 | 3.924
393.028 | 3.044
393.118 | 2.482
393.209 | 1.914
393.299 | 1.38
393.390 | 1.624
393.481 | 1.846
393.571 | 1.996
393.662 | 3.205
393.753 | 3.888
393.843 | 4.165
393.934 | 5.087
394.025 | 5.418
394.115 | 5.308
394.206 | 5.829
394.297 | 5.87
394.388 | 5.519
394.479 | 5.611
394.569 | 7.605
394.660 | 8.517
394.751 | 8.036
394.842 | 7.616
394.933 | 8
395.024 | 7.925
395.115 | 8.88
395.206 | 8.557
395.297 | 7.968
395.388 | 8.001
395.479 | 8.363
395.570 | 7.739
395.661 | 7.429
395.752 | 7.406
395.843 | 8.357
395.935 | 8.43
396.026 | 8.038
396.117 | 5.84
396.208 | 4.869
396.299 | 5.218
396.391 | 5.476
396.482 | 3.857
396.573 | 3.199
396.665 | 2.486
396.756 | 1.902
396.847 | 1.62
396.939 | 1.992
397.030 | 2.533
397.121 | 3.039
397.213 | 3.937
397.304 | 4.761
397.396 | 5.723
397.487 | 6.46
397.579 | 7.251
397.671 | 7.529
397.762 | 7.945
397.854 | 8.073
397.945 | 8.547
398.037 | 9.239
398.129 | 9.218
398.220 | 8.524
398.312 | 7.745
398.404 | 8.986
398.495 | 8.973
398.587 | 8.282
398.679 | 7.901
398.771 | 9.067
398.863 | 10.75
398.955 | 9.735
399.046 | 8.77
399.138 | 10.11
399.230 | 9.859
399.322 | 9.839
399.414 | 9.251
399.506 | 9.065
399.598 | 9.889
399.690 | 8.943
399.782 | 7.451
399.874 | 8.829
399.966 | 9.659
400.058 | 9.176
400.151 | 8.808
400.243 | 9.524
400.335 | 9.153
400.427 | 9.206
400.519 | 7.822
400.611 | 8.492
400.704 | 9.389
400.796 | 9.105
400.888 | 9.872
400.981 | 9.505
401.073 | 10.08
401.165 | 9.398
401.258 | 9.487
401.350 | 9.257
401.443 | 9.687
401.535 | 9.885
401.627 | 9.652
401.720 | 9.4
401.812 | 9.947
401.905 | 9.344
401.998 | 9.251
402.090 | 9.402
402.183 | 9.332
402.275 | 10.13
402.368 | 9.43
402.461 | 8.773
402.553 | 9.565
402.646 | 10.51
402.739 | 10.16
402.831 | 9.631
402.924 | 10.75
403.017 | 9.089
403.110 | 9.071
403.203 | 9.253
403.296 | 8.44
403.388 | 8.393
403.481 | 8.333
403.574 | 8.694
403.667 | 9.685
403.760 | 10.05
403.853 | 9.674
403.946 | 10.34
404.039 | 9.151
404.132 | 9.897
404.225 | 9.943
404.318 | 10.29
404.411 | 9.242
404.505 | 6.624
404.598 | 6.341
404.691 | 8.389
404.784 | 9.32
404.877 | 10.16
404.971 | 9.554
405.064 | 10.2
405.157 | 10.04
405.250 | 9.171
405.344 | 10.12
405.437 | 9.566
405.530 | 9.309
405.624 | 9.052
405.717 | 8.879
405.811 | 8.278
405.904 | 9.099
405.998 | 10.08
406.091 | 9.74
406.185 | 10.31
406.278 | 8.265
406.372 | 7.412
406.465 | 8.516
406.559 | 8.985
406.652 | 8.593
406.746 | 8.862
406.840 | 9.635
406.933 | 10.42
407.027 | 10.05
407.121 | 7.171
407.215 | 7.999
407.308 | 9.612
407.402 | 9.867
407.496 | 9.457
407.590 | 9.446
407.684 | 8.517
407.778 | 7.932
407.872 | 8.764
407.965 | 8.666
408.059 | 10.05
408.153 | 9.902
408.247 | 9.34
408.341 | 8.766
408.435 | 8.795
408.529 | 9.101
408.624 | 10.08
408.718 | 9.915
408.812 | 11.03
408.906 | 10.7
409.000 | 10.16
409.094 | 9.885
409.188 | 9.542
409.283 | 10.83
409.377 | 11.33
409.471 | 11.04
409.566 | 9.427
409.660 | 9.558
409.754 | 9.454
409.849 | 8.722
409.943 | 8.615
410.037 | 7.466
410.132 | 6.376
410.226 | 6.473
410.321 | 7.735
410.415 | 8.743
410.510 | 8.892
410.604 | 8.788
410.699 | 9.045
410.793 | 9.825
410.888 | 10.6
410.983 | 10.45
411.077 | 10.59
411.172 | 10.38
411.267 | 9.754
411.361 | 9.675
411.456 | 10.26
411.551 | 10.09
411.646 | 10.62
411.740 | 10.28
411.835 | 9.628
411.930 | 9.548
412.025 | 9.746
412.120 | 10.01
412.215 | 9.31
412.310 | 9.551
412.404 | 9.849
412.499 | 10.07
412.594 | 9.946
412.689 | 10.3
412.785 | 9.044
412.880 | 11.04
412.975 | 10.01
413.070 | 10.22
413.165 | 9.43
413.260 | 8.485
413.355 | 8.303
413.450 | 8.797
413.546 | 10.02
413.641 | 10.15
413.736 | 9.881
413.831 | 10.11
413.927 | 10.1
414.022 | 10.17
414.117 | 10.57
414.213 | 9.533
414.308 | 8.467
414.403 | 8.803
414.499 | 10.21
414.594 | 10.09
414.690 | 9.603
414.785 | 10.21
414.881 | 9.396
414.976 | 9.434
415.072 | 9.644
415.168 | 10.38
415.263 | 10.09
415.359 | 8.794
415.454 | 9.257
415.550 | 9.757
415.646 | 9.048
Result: 1.48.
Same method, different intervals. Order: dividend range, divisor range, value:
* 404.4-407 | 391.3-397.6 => 1.68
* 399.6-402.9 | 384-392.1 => 1.32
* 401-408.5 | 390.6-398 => 1.61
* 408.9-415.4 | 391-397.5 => 1.80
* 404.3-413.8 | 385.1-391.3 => 1.39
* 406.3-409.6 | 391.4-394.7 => 1.87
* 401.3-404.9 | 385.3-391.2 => 1.35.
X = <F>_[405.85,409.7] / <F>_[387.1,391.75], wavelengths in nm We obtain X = 1.28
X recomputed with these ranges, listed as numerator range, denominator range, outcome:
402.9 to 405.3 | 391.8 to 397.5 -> 1.68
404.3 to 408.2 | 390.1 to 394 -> 1.51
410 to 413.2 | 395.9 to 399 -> 1.49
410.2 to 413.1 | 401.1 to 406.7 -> 1.04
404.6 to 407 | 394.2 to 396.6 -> 1.32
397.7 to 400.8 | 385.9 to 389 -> 1.22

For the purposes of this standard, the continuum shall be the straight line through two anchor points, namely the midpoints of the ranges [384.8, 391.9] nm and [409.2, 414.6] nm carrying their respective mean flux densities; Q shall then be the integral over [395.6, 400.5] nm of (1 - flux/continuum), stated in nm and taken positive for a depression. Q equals 0.65 nm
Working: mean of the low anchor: 7.61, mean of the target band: 7.33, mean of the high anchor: 9.58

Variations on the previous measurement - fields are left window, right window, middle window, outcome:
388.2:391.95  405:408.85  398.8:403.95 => -0.451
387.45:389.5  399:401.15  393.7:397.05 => 0.927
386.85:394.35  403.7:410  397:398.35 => 0.181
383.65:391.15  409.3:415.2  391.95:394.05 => 0.903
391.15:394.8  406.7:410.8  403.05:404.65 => -0.175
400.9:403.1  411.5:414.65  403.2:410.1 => 0.287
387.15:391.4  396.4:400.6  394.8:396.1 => -0.107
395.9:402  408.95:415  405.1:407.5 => -0.094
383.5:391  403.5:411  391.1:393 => 0.175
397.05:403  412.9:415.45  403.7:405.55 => -0.055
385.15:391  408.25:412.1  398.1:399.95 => -0.128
